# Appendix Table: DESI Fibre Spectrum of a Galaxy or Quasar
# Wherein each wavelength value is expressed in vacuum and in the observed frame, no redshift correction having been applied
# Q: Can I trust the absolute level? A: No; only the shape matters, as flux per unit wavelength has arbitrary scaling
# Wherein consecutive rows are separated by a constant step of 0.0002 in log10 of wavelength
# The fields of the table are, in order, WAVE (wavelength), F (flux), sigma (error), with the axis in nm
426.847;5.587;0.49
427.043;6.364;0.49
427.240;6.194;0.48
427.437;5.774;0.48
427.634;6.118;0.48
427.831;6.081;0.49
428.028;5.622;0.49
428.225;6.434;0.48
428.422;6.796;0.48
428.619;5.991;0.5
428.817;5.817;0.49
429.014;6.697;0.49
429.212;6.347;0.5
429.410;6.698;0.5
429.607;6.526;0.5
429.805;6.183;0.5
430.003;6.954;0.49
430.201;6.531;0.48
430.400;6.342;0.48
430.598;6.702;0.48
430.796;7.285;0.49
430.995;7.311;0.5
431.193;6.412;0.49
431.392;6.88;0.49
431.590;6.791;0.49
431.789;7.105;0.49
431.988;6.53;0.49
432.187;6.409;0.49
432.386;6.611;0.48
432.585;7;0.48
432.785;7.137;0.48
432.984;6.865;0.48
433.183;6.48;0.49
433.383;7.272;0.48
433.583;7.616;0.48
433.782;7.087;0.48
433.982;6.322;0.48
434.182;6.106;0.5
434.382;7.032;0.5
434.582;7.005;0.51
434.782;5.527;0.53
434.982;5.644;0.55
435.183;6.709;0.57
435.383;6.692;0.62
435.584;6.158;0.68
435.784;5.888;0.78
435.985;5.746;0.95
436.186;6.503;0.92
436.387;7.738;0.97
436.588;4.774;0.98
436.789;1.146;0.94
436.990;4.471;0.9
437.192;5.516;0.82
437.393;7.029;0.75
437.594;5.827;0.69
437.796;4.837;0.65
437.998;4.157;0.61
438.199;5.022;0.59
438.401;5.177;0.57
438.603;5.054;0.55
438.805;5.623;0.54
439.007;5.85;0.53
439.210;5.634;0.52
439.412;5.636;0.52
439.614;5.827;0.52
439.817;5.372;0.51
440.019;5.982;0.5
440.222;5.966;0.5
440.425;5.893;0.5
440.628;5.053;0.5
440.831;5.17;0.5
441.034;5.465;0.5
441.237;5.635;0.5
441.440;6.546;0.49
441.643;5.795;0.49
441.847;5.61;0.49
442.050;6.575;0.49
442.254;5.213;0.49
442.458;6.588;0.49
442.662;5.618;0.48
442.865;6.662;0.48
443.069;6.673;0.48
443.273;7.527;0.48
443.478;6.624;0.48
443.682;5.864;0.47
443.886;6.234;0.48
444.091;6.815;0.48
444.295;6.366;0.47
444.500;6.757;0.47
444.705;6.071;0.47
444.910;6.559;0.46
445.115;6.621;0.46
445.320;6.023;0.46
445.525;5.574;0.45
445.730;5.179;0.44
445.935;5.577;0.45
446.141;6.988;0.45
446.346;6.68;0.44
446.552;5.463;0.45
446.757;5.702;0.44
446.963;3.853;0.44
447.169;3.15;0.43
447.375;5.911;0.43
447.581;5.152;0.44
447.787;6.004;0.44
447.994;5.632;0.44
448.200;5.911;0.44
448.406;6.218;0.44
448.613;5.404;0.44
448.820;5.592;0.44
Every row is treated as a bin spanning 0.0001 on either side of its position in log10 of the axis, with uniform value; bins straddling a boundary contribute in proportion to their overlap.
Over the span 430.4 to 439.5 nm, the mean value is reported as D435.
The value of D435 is 6.14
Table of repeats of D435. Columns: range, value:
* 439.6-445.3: 6.11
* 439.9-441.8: 5.72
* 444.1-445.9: 6.16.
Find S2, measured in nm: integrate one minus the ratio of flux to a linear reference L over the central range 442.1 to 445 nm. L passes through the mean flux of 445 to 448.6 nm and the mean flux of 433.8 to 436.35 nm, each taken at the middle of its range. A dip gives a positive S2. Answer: -0.289 nm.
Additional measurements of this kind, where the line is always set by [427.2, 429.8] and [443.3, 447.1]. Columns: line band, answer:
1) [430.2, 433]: -0.27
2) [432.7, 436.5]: -0.26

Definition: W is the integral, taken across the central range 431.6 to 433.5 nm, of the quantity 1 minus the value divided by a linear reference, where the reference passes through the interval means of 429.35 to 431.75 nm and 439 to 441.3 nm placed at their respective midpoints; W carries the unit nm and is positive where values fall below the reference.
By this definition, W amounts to -0.10 nm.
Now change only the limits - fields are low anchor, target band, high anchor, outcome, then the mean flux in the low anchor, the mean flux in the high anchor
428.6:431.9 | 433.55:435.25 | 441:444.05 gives -0.006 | 6.64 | 6.2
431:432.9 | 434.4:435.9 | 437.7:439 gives -0.089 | 6.79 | 5.04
